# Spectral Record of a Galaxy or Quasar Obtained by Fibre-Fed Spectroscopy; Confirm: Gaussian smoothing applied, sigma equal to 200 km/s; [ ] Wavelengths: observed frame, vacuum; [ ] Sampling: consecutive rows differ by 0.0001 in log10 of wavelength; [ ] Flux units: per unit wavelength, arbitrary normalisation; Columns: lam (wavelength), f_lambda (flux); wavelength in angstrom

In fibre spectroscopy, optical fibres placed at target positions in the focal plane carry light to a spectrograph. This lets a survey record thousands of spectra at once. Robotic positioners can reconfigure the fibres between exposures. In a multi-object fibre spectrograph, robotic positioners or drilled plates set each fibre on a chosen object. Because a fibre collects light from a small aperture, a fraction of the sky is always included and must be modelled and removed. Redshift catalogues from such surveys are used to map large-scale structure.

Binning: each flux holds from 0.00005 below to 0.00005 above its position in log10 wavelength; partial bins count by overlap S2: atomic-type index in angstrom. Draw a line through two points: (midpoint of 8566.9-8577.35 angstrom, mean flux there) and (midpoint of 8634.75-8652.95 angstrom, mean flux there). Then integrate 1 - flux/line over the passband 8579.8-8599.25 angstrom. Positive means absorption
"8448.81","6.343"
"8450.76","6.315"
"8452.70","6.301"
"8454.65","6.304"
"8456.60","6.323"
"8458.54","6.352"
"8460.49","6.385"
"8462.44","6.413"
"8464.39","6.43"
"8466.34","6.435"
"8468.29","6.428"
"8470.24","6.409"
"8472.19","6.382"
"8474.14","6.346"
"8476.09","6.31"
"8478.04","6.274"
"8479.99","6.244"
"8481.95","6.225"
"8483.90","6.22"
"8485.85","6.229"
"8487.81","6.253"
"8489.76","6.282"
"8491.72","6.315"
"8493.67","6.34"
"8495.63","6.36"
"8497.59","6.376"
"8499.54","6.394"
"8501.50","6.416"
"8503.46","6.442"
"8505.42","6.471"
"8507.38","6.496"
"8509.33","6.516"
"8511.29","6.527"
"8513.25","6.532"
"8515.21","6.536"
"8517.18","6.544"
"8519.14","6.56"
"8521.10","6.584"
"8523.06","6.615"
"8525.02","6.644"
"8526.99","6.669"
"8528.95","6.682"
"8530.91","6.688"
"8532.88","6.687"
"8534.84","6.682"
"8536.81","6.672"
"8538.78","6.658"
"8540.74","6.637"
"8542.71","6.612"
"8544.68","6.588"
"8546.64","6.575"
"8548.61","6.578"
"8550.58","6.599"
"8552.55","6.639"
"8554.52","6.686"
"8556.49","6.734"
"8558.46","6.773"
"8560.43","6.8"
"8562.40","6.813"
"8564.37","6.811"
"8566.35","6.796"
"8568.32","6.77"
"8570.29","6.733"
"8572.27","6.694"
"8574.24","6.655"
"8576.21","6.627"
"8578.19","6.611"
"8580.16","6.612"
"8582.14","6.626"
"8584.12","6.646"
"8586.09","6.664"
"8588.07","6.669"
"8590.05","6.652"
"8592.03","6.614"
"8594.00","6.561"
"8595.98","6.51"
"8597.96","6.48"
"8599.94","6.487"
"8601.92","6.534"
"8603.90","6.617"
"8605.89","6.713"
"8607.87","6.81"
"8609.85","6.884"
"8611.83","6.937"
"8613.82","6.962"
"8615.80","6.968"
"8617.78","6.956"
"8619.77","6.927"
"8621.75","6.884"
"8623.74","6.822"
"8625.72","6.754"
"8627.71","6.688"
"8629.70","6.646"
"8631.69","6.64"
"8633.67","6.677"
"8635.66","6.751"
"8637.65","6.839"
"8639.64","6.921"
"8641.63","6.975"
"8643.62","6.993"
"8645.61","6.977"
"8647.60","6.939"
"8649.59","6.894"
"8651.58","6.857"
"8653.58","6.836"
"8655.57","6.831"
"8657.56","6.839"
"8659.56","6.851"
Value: 0.4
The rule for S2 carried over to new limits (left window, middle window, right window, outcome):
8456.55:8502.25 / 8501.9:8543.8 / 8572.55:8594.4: -0.82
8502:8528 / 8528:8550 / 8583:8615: -0.19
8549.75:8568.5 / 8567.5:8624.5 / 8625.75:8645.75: 0.49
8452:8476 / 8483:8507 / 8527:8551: 0.51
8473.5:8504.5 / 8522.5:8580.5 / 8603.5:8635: -1.14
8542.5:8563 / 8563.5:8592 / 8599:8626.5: 0.20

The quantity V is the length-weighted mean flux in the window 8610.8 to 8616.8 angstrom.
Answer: 6.96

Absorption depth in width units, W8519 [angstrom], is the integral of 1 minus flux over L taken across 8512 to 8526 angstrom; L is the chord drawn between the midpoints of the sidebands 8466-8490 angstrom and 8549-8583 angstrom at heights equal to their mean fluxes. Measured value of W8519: -0.2 angstrom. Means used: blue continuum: 6.31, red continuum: 6.7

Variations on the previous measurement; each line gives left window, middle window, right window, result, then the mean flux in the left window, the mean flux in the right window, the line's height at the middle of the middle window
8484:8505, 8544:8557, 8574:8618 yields -0.2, 6.34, 6.68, 6.53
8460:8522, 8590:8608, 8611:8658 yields 0.4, 6.4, 6.85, 6.74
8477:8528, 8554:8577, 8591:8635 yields -0.5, 6.43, 6.73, 6.6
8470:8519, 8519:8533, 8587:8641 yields -0.4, 6.38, 6.74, 6.47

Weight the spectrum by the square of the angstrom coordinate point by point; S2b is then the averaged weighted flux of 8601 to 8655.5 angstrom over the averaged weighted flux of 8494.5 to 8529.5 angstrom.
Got 1.08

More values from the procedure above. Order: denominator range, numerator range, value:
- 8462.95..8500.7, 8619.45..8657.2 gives 1.12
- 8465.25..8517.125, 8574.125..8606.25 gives 1.06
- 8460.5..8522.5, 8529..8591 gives 1.06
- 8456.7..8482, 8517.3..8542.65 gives 1.06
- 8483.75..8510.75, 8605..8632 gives 1.10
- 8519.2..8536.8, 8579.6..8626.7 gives 1.03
